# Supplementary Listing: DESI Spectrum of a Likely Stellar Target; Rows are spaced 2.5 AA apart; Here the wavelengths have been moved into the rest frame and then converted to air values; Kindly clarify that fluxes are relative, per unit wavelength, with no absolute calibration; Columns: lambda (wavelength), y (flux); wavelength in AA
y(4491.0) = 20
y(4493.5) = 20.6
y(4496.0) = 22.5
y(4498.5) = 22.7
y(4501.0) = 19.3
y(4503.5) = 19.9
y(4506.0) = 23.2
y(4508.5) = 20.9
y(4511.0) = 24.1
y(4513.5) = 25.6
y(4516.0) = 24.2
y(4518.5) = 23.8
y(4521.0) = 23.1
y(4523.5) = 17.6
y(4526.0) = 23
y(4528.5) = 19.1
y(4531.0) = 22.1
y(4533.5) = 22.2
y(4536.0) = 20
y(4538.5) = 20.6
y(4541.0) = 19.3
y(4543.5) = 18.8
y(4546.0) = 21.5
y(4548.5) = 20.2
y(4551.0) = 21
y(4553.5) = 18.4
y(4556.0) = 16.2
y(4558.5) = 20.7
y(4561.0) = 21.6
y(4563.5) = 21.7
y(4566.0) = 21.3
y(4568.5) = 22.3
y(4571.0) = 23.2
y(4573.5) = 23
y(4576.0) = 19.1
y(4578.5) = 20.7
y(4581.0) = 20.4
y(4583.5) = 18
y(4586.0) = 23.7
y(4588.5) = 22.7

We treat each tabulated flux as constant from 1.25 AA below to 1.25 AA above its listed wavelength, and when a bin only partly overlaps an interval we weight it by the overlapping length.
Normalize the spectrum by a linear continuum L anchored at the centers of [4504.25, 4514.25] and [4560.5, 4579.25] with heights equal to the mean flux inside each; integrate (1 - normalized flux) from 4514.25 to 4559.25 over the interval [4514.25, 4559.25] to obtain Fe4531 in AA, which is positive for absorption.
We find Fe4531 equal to 3.56 AA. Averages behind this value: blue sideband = 23.2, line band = 20.7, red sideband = 21.6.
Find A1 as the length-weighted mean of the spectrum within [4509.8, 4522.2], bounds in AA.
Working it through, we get 24.2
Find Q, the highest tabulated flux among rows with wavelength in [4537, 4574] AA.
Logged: 23.2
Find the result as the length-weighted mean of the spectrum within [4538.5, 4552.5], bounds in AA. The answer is 20.2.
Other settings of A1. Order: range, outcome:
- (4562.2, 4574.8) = 22.3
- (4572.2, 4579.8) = 20.9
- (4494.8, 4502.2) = 21.5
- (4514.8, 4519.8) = 24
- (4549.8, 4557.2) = 18.5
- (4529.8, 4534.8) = 22.1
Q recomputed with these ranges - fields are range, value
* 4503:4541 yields 25.6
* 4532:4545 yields 22.2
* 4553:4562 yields 21.6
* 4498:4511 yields 24.1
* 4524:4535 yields 23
